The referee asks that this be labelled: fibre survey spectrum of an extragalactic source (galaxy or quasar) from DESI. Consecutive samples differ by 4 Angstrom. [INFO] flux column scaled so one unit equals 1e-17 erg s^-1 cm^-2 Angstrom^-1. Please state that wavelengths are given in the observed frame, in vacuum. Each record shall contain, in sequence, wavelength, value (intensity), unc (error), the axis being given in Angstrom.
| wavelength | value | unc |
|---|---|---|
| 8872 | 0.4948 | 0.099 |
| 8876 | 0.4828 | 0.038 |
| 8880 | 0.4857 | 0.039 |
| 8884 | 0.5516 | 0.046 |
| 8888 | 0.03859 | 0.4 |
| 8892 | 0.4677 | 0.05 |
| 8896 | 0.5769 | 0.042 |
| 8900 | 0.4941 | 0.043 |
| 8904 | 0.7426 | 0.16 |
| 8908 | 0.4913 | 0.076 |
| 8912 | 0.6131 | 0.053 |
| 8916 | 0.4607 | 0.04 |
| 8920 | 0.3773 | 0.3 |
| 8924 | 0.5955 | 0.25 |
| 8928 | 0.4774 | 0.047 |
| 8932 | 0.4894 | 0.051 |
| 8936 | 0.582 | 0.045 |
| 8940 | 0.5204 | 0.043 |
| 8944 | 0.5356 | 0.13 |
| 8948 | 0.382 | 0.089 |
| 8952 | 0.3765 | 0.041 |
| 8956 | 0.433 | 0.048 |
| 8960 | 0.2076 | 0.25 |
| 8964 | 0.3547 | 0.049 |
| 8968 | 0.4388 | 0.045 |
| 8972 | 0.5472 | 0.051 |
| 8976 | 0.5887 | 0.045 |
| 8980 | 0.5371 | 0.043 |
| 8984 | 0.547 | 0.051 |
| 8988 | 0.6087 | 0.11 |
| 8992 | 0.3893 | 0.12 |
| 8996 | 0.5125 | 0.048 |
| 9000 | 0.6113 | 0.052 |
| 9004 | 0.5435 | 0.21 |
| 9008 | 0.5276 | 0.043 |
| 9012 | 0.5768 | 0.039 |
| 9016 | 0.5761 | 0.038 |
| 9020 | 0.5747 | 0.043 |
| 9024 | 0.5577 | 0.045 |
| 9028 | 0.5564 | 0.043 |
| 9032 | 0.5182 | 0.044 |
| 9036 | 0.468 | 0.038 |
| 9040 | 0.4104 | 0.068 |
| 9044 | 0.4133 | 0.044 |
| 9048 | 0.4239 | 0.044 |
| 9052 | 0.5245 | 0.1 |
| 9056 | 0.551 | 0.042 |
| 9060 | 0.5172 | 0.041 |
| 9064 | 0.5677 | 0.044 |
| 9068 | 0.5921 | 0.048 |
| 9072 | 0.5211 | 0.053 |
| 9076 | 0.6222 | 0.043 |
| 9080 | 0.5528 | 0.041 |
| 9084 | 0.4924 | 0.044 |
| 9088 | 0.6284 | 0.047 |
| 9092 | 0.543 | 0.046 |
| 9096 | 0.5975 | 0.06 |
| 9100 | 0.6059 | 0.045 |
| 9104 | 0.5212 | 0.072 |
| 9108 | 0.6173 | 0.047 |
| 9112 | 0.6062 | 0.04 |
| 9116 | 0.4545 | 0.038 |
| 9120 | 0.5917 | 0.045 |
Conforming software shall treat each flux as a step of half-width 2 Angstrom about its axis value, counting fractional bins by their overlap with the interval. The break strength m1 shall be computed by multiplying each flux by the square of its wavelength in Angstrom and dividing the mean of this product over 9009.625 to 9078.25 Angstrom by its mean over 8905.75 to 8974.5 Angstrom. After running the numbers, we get 1.2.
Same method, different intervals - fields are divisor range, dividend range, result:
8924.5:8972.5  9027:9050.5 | 1.06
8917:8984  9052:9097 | 1.23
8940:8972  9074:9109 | 1.45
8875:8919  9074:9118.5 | 1.21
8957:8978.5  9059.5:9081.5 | 1.34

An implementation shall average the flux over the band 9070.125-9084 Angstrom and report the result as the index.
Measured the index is 0.555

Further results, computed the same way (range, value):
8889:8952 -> 0.508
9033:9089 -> 0.518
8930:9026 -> 0.501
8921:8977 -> 0.463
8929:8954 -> 0.481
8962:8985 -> 0.5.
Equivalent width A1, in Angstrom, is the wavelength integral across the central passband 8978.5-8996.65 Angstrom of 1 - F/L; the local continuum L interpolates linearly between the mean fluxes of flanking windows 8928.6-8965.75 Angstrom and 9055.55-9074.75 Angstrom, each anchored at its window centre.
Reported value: -1.7 Angstrom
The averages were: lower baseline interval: 0.433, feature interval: 0.519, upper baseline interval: 0.553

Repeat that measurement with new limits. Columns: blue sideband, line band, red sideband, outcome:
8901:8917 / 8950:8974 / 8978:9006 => 6.88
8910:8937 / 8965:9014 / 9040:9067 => -2.77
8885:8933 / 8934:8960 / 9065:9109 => 2.72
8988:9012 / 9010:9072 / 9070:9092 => 2.69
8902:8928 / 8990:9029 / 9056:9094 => 0.69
